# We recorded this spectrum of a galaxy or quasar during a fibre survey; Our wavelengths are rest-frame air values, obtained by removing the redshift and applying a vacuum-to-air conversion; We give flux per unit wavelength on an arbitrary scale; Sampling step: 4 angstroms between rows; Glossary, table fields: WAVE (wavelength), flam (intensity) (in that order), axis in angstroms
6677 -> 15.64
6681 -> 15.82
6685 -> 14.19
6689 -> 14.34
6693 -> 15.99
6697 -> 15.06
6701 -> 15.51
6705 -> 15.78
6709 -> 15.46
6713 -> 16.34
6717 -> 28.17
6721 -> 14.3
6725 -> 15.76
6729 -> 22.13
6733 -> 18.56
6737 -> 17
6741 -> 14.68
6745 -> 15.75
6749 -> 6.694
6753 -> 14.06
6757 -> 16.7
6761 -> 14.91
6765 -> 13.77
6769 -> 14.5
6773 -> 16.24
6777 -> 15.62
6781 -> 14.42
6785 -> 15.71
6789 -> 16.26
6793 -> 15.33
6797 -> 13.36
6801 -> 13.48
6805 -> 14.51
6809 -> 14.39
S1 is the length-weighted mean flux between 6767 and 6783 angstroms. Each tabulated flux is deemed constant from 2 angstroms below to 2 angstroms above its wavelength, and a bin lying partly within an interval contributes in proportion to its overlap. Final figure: 15.2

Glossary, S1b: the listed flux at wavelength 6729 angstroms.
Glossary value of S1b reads 22.13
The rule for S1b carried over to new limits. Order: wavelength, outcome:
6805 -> 14.51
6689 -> 14.34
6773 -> 16.24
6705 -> 15.78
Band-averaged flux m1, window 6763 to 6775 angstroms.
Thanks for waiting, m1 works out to 14.8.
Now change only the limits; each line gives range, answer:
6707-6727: 18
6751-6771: 14.8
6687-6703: 15.2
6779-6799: 15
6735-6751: 13.5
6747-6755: 10.4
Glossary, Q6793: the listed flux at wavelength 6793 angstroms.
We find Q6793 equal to 15.33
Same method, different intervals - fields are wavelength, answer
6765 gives 13.77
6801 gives 13.48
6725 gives 15.76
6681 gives 15.82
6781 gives 14.42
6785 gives 15.71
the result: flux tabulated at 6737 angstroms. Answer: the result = 17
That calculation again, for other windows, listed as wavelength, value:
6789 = 16.26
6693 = 15.99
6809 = 14.39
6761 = 14.91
